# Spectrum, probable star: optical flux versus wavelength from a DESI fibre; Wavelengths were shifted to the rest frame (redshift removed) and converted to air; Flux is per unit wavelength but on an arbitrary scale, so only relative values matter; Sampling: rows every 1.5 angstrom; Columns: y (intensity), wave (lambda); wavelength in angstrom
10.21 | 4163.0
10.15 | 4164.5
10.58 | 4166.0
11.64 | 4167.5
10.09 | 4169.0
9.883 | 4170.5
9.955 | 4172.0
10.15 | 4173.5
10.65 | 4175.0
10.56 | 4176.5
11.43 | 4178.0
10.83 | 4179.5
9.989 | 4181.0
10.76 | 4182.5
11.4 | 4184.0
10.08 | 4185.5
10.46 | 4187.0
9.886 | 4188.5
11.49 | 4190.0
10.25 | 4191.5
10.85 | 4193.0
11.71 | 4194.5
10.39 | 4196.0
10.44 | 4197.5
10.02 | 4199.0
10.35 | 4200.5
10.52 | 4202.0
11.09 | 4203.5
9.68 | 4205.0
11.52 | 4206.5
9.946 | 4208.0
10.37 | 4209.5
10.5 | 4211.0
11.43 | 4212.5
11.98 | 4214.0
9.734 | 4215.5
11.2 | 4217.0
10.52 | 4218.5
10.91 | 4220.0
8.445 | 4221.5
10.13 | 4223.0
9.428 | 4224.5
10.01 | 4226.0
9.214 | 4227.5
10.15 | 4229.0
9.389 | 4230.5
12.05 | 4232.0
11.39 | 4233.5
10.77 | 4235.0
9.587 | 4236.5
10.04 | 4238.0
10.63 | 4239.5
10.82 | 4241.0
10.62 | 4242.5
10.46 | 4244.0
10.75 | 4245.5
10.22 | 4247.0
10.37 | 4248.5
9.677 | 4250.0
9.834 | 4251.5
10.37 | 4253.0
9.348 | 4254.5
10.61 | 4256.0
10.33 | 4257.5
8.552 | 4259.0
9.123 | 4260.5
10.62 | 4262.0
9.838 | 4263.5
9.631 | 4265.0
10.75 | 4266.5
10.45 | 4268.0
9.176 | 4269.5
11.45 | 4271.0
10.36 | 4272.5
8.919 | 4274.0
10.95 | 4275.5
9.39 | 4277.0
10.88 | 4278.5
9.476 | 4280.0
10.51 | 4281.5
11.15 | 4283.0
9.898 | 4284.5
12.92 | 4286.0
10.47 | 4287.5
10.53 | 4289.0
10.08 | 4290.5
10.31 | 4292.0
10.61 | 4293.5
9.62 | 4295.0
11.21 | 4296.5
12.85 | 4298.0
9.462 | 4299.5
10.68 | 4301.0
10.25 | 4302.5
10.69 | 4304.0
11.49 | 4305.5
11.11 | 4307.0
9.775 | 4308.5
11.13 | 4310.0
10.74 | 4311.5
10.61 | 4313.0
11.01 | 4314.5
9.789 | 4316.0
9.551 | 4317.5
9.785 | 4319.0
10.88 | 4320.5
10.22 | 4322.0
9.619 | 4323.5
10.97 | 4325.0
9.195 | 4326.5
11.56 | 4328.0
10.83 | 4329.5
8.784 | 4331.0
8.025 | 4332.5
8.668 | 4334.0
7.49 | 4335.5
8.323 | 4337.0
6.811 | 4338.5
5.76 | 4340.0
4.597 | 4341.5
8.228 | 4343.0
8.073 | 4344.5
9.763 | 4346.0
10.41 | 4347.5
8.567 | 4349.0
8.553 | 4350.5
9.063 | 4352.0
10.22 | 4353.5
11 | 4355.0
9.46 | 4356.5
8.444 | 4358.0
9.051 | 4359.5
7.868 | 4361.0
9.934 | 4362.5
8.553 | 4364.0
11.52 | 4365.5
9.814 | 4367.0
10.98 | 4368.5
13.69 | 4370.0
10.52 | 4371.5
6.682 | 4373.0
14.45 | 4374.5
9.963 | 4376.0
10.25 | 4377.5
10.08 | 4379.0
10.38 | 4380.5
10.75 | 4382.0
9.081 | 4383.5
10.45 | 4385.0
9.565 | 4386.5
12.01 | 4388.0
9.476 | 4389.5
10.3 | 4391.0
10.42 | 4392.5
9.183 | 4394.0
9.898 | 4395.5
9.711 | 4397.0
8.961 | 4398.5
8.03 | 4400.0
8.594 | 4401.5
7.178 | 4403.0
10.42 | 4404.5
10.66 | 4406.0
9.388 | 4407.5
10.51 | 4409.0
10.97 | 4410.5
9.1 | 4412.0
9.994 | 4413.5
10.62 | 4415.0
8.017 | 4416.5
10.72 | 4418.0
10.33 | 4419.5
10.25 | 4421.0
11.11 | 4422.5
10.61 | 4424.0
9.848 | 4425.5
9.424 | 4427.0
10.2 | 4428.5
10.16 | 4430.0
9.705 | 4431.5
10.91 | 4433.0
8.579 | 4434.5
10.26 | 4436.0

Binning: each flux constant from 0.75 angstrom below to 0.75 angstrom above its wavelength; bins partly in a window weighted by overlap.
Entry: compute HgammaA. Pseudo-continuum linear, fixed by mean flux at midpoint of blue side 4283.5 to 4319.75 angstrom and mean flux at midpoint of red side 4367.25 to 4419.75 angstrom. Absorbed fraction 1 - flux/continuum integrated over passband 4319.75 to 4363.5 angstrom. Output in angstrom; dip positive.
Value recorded 5.85 angstrom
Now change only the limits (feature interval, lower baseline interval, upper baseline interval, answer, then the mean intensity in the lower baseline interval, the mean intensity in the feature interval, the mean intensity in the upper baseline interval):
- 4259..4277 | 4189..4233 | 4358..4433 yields 0.53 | 10.5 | 10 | 9.98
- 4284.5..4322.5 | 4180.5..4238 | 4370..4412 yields -1.51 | 10.5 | 10.6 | 9.97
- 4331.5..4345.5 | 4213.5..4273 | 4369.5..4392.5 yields 4.03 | 10.2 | 7.4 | 10.5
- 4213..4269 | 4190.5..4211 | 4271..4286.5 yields 1.54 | 10.6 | 10.2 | 10.5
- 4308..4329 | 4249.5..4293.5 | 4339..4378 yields -1.24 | 10.2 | 10.4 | 9.42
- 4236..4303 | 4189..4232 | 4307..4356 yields -2.78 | 10.4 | 10.3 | 9.34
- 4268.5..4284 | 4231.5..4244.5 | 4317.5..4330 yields 0.44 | 10.7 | 10.2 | 10.3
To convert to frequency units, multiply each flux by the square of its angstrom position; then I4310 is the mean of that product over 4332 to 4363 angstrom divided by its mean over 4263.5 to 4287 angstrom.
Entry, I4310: 0.8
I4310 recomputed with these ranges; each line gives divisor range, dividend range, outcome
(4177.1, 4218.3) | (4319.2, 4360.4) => 0.90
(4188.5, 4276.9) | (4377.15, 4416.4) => 1.03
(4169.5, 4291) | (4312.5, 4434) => 1.00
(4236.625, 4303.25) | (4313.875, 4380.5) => 0.95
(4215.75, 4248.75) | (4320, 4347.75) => 0.89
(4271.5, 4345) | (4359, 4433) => 1.05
